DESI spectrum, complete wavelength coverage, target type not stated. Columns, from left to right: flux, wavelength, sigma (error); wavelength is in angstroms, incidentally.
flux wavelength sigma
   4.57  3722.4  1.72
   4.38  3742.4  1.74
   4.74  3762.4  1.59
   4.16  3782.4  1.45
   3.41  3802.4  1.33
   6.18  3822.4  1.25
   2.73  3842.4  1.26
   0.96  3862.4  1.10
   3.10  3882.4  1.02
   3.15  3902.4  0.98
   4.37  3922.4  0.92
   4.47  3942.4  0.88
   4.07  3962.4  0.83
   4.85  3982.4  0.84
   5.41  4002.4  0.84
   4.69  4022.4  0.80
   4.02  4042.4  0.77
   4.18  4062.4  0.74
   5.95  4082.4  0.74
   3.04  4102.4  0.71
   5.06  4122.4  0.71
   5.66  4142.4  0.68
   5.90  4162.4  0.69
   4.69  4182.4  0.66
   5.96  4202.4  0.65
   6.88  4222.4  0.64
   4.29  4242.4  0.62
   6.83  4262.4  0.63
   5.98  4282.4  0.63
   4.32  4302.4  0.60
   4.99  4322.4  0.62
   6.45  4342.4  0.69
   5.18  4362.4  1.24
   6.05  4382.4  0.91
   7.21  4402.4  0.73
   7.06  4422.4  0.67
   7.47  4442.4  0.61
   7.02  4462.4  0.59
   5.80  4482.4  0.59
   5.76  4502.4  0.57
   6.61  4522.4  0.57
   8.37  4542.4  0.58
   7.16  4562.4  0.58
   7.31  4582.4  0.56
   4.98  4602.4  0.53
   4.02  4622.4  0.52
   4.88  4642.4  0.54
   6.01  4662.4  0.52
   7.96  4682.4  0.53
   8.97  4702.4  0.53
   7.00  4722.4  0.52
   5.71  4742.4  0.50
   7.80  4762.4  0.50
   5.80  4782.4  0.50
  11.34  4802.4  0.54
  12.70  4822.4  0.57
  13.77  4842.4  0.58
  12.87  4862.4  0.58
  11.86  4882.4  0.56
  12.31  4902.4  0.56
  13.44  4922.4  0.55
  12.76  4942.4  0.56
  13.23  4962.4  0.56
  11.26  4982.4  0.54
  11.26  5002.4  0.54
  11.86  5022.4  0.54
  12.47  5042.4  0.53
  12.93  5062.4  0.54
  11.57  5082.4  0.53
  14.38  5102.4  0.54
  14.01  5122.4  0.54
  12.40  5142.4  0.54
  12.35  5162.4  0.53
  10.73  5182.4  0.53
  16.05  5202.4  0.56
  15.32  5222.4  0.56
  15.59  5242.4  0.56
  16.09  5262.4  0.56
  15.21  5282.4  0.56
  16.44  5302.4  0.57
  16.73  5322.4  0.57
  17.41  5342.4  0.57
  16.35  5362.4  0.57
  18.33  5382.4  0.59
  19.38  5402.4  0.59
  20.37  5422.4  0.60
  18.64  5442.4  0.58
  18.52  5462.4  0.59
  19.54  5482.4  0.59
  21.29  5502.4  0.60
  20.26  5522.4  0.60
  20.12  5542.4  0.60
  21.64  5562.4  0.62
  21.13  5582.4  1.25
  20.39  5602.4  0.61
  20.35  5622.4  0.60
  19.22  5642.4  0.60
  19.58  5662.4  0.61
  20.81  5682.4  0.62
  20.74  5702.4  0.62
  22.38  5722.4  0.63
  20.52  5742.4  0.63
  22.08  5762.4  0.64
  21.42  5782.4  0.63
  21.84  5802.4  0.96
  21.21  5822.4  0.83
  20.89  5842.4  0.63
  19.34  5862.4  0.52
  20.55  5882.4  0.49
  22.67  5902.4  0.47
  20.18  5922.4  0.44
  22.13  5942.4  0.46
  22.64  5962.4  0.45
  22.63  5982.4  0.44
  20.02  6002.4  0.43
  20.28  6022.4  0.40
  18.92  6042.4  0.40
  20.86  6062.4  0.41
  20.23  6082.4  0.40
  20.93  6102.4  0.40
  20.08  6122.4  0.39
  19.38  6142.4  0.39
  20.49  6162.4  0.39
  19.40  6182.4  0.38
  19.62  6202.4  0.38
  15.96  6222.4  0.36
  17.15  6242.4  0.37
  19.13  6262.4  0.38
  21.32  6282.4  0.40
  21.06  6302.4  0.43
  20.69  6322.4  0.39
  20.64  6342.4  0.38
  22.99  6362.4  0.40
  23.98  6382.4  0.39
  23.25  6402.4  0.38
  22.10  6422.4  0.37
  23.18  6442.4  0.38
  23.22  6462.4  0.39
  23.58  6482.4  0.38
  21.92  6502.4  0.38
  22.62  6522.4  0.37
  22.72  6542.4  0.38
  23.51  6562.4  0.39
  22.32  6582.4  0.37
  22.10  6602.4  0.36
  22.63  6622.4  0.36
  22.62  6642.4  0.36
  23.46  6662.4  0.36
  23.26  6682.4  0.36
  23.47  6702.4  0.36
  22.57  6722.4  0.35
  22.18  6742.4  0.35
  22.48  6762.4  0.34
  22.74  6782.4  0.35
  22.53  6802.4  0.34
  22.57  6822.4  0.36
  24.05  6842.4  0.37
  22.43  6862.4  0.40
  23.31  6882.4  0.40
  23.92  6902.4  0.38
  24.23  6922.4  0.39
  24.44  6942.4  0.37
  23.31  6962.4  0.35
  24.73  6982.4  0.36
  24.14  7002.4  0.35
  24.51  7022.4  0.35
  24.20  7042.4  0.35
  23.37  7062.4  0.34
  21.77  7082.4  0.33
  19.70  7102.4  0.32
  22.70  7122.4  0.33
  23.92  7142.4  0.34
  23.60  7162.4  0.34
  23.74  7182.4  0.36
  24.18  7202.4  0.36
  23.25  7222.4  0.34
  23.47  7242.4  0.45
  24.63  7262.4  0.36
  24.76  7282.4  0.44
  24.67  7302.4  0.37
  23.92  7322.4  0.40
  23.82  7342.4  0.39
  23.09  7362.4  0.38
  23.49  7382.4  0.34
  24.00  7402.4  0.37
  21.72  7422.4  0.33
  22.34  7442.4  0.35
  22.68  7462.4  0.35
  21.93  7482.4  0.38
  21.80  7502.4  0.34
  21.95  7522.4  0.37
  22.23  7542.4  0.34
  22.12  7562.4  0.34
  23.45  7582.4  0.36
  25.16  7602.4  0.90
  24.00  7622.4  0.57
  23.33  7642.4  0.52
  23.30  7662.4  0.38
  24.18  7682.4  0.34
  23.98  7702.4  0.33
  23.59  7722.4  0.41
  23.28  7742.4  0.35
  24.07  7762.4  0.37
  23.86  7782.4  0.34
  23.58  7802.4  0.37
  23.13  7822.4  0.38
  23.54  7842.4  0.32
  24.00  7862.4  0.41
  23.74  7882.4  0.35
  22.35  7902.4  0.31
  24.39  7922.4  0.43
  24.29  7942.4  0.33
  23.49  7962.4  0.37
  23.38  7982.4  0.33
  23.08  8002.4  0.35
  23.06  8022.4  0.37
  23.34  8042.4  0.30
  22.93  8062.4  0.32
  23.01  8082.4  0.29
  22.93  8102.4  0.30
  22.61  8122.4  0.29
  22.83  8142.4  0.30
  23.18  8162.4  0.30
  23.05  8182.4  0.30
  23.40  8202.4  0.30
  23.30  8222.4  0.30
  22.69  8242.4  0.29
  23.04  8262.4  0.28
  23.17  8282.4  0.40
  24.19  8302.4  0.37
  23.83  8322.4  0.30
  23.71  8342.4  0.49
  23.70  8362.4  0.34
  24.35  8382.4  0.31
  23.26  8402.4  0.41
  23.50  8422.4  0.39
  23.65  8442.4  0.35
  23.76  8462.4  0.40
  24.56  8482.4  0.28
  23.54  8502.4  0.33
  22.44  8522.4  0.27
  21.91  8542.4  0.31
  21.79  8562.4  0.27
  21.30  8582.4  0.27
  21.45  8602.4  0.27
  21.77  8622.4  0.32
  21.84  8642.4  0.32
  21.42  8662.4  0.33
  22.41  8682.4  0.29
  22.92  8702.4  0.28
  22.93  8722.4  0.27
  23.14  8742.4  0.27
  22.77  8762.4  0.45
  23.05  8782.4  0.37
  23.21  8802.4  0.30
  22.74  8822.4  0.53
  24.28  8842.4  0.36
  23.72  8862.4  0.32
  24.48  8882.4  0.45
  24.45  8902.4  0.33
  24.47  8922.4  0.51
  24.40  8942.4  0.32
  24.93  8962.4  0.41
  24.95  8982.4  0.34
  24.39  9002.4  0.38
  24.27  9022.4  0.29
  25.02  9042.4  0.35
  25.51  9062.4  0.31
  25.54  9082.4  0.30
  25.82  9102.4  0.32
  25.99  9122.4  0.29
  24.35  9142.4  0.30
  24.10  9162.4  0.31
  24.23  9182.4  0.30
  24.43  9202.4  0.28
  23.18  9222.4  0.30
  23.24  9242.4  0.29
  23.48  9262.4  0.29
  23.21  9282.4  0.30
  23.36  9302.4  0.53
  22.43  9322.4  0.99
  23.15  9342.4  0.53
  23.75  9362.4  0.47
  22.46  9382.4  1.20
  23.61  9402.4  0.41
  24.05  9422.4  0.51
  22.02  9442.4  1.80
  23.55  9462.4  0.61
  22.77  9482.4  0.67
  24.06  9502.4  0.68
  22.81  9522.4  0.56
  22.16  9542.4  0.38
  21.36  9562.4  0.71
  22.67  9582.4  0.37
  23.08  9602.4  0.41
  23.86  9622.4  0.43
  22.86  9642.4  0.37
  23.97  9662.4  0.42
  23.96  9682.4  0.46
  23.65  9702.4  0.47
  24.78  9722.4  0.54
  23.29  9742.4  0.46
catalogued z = 0.20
